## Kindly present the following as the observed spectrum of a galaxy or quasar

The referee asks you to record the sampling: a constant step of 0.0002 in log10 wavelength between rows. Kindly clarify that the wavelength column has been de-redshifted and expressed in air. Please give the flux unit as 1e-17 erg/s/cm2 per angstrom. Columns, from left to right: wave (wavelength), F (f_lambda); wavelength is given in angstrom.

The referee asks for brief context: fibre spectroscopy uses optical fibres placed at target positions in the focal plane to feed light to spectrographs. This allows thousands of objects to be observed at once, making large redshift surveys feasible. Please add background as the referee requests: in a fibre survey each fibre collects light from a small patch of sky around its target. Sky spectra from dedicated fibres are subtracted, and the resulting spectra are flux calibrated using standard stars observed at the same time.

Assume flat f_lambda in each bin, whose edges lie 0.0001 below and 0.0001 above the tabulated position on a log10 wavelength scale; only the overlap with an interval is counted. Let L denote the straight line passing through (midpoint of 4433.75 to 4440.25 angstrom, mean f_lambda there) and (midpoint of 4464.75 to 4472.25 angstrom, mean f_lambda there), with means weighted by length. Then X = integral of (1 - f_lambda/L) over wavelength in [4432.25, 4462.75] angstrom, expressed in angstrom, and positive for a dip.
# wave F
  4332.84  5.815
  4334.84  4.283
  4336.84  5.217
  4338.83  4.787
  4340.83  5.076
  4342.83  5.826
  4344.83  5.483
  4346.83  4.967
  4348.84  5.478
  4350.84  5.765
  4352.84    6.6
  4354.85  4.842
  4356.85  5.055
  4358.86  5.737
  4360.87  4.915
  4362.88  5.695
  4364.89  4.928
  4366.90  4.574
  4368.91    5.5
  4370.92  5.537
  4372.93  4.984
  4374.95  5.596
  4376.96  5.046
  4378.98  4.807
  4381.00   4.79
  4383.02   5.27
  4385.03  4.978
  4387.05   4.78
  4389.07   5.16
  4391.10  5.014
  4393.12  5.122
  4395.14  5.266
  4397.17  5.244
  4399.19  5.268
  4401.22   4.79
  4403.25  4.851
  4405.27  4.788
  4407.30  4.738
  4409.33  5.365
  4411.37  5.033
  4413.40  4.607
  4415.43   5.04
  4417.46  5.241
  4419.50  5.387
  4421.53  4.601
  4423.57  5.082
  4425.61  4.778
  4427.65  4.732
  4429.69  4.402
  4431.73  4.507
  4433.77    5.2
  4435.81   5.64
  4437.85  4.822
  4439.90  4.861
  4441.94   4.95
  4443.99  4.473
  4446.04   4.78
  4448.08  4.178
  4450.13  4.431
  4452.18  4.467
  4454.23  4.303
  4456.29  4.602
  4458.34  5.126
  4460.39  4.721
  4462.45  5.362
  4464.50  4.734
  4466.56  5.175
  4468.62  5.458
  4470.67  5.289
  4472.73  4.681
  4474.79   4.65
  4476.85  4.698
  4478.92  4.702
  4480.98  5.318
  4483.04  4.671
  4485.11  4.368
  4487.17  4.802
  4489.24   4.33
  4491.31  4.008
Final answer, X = 2.30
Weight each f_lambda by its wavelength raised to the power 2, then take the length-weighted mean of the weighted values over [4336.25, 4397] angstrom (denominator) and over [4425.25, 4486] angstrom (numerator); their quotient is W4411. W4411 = 0.96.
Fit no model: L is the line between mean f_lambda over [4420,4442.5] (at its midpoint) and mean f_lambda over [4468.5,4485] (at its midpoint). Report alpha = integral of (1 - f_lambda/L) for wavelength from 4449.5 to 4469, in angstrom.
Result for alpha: 0.2 angstrom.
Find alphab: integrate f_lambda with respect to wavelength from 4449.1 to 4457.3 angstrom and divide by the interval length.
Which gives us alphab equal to 4.45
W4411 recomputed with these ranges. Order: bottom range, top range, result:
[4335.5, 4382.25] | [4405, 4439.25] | 0.97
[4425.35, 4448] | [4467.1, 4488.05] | 1.03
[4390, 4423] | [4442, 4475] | 0.98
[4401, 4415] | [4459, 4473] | 1.07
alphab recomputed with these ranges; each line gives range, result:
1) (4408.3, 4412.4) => 5.19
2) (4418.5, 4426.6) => 4.96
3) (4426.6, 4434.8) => 4.71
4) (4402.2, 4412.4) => 4.95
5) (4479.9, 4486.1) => 4.79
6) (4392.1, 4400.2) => 5.23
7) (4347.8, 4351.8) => 5.61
